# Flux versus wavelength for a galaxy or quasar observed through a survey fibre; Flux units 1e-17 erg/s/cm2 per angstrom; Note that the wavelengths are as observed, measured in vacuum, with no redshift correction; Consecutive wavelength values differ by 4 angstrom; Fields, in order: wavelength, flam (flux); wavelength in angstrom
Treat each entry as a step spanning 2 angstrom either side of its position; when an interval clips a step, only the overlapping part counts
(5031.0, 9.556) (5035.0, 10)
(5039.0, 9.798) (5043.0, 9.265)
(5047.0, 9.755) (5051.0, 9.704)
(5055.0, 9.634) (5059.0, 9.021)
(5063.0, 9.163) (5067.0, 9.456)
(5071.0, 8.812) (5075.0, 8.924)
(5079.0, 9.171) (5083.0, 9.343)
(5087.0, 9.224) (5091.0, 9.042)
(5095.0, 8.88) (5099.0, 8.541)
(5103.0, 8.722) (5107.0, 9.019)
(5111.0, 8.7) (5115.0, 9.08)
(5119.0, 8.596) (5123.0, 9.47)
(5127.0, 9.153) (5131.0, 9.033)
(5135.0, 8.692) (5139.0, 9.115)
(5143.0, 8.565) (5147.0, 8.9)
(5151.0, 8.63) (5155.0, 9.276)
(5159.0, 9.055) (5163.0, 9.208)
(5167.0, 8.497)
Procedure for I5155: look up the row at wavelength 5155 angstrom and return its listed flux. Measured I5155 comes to 9.276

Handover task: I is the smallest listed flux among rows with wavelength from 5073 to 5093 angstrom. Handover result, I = 8.924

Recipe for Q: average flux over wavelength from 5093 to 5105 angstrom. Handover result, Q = 8.71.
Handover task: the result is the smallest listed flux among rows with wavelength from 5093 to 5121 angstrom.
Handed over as 8.541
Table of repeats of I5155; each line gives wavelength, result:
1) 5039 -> 9.798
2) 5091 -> 9.042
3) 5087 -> 9.224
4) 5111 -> 8.7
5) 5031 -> 9.556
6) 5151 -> 8.63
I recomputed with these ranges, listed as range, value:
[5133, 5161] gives 8.565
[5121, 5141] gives 8.692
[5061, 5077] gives 8.812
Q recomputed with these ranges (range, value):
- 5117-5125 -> 9.03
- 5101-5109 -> 8.87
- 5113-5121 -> 8.84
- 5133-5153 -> 8.78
